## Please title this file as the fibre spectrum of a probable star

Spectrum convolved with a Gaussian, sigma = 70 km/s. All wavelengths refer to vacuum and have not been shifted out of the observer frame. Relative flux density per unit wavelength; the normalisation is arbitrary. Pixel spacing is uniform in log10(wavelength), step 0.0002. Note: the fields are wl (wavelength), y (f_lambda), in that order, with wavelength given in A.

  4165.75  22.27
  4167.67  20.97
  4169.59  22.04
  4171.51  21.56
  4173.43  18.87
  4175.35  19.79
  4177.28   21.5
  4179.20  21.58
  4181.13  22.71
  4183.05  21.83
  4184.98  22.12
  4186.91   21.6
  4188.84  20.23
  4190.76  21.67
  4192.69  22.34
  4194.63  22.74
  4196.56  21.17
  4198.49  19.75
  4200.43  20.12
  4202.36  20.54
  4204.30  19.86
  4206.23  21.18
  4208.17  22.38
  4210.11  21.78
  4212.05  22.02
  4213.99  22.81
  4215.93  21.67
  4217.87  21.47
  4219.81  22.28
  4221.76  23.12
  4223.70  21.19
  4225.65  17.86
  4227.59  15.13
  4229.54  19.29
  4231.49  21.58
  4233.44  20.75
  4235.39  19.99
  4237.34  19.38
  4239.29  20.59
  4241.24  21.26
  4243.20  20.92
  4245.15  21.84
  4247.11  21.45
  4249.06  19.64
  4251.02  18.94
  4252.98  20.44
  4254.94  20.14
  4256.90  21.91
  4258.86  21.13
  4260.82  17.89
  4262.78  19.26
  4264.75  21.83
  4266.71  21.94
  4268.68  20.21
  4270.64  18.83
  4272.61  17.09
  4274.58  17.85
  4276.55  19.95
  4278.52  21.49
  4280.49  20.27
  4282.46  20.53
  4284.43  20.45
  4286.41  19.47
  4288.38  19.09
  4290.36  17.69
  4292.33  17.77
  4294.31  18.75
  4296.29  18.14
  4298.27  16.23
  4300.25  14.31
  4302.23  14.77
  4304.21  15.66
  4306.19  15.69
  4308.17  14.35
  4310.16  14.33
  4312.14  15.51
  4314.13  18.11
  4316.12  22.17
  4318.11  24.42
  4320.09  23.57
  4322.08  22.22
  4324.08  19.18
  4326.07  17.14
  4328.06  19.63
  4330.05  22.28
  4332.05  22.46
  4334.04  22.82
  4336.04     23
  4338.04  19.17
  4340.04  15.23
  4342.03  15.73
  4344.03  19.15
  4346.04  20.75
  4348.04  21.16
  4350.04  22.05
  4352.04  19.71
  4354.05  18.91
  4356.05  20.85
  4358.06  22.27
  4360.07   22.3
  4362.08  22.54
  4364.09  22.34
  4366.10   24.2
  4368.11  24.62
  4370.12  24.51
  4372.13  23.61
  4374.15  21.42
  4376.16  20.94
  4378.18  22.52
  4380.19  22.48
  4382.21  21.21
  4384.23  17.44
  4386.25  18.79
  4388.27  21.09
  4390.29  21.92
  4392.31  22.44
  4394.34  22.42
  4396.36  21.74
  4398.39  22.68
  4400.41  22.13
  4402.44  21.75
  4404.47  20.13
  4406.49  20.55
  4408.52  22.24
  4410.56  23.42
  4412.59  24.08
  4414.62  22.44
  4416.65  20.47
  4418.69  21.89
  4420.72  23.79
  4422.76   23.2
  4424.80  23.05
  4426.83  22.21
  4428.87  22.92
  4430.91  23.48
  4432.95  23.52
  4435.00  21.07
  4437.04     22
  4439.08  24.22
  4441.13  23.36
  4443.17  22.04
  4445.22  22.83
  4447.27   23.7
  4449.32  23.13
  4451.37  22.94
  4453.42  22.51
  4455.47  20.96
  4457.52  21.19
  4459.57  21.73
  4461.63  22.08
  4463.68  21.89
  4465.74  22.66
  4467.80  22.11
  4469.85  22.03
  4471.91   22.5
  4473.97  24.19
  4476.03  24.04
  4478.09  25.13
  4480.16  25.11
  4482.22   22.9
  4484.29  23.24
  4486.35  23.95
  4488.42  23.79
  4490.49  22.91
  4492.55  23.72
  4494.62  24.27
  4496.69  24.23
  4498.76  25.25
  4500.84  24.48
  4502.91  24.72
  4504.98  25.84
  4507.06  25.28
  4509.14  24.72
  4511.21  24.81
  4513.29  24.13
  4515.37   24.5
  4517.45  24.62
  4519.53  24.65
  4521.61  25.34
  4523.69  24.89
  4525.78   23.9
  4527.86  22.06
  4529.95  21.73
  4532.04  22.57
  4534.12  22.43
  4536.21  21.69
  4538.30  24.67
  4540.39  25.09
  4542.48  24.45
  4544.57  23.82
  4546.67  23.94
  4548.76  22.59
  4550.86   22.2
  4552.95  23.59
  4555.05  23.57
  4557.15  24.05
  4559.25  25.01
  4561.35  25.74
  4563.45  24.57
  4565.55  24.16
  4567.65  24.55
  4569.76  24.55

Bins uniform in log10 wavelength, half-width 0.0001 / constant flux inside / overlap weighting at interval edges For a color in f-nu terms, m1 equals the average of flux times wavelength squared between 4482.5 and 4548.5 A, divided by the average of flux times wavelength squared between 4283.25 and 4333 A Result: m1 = 1.42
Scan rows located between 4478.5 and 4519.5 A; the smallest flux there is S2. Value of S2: 22.9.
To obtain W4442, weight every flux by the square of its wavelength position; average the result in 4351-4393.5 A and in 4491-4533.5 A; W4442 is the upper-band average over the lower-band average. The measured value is 1.19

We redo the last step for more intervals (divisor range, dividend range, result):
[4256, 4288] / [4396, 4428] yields 1.19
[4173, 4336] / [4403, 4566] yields 1.30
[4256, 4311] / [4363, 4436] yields 1.27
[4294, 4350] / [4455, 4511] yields 1.35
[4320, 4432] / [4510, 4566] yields 1.19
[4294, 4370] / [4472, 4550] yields 1.32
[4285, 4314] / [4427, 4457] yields 1.46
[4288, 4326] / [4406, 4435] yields 1.33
